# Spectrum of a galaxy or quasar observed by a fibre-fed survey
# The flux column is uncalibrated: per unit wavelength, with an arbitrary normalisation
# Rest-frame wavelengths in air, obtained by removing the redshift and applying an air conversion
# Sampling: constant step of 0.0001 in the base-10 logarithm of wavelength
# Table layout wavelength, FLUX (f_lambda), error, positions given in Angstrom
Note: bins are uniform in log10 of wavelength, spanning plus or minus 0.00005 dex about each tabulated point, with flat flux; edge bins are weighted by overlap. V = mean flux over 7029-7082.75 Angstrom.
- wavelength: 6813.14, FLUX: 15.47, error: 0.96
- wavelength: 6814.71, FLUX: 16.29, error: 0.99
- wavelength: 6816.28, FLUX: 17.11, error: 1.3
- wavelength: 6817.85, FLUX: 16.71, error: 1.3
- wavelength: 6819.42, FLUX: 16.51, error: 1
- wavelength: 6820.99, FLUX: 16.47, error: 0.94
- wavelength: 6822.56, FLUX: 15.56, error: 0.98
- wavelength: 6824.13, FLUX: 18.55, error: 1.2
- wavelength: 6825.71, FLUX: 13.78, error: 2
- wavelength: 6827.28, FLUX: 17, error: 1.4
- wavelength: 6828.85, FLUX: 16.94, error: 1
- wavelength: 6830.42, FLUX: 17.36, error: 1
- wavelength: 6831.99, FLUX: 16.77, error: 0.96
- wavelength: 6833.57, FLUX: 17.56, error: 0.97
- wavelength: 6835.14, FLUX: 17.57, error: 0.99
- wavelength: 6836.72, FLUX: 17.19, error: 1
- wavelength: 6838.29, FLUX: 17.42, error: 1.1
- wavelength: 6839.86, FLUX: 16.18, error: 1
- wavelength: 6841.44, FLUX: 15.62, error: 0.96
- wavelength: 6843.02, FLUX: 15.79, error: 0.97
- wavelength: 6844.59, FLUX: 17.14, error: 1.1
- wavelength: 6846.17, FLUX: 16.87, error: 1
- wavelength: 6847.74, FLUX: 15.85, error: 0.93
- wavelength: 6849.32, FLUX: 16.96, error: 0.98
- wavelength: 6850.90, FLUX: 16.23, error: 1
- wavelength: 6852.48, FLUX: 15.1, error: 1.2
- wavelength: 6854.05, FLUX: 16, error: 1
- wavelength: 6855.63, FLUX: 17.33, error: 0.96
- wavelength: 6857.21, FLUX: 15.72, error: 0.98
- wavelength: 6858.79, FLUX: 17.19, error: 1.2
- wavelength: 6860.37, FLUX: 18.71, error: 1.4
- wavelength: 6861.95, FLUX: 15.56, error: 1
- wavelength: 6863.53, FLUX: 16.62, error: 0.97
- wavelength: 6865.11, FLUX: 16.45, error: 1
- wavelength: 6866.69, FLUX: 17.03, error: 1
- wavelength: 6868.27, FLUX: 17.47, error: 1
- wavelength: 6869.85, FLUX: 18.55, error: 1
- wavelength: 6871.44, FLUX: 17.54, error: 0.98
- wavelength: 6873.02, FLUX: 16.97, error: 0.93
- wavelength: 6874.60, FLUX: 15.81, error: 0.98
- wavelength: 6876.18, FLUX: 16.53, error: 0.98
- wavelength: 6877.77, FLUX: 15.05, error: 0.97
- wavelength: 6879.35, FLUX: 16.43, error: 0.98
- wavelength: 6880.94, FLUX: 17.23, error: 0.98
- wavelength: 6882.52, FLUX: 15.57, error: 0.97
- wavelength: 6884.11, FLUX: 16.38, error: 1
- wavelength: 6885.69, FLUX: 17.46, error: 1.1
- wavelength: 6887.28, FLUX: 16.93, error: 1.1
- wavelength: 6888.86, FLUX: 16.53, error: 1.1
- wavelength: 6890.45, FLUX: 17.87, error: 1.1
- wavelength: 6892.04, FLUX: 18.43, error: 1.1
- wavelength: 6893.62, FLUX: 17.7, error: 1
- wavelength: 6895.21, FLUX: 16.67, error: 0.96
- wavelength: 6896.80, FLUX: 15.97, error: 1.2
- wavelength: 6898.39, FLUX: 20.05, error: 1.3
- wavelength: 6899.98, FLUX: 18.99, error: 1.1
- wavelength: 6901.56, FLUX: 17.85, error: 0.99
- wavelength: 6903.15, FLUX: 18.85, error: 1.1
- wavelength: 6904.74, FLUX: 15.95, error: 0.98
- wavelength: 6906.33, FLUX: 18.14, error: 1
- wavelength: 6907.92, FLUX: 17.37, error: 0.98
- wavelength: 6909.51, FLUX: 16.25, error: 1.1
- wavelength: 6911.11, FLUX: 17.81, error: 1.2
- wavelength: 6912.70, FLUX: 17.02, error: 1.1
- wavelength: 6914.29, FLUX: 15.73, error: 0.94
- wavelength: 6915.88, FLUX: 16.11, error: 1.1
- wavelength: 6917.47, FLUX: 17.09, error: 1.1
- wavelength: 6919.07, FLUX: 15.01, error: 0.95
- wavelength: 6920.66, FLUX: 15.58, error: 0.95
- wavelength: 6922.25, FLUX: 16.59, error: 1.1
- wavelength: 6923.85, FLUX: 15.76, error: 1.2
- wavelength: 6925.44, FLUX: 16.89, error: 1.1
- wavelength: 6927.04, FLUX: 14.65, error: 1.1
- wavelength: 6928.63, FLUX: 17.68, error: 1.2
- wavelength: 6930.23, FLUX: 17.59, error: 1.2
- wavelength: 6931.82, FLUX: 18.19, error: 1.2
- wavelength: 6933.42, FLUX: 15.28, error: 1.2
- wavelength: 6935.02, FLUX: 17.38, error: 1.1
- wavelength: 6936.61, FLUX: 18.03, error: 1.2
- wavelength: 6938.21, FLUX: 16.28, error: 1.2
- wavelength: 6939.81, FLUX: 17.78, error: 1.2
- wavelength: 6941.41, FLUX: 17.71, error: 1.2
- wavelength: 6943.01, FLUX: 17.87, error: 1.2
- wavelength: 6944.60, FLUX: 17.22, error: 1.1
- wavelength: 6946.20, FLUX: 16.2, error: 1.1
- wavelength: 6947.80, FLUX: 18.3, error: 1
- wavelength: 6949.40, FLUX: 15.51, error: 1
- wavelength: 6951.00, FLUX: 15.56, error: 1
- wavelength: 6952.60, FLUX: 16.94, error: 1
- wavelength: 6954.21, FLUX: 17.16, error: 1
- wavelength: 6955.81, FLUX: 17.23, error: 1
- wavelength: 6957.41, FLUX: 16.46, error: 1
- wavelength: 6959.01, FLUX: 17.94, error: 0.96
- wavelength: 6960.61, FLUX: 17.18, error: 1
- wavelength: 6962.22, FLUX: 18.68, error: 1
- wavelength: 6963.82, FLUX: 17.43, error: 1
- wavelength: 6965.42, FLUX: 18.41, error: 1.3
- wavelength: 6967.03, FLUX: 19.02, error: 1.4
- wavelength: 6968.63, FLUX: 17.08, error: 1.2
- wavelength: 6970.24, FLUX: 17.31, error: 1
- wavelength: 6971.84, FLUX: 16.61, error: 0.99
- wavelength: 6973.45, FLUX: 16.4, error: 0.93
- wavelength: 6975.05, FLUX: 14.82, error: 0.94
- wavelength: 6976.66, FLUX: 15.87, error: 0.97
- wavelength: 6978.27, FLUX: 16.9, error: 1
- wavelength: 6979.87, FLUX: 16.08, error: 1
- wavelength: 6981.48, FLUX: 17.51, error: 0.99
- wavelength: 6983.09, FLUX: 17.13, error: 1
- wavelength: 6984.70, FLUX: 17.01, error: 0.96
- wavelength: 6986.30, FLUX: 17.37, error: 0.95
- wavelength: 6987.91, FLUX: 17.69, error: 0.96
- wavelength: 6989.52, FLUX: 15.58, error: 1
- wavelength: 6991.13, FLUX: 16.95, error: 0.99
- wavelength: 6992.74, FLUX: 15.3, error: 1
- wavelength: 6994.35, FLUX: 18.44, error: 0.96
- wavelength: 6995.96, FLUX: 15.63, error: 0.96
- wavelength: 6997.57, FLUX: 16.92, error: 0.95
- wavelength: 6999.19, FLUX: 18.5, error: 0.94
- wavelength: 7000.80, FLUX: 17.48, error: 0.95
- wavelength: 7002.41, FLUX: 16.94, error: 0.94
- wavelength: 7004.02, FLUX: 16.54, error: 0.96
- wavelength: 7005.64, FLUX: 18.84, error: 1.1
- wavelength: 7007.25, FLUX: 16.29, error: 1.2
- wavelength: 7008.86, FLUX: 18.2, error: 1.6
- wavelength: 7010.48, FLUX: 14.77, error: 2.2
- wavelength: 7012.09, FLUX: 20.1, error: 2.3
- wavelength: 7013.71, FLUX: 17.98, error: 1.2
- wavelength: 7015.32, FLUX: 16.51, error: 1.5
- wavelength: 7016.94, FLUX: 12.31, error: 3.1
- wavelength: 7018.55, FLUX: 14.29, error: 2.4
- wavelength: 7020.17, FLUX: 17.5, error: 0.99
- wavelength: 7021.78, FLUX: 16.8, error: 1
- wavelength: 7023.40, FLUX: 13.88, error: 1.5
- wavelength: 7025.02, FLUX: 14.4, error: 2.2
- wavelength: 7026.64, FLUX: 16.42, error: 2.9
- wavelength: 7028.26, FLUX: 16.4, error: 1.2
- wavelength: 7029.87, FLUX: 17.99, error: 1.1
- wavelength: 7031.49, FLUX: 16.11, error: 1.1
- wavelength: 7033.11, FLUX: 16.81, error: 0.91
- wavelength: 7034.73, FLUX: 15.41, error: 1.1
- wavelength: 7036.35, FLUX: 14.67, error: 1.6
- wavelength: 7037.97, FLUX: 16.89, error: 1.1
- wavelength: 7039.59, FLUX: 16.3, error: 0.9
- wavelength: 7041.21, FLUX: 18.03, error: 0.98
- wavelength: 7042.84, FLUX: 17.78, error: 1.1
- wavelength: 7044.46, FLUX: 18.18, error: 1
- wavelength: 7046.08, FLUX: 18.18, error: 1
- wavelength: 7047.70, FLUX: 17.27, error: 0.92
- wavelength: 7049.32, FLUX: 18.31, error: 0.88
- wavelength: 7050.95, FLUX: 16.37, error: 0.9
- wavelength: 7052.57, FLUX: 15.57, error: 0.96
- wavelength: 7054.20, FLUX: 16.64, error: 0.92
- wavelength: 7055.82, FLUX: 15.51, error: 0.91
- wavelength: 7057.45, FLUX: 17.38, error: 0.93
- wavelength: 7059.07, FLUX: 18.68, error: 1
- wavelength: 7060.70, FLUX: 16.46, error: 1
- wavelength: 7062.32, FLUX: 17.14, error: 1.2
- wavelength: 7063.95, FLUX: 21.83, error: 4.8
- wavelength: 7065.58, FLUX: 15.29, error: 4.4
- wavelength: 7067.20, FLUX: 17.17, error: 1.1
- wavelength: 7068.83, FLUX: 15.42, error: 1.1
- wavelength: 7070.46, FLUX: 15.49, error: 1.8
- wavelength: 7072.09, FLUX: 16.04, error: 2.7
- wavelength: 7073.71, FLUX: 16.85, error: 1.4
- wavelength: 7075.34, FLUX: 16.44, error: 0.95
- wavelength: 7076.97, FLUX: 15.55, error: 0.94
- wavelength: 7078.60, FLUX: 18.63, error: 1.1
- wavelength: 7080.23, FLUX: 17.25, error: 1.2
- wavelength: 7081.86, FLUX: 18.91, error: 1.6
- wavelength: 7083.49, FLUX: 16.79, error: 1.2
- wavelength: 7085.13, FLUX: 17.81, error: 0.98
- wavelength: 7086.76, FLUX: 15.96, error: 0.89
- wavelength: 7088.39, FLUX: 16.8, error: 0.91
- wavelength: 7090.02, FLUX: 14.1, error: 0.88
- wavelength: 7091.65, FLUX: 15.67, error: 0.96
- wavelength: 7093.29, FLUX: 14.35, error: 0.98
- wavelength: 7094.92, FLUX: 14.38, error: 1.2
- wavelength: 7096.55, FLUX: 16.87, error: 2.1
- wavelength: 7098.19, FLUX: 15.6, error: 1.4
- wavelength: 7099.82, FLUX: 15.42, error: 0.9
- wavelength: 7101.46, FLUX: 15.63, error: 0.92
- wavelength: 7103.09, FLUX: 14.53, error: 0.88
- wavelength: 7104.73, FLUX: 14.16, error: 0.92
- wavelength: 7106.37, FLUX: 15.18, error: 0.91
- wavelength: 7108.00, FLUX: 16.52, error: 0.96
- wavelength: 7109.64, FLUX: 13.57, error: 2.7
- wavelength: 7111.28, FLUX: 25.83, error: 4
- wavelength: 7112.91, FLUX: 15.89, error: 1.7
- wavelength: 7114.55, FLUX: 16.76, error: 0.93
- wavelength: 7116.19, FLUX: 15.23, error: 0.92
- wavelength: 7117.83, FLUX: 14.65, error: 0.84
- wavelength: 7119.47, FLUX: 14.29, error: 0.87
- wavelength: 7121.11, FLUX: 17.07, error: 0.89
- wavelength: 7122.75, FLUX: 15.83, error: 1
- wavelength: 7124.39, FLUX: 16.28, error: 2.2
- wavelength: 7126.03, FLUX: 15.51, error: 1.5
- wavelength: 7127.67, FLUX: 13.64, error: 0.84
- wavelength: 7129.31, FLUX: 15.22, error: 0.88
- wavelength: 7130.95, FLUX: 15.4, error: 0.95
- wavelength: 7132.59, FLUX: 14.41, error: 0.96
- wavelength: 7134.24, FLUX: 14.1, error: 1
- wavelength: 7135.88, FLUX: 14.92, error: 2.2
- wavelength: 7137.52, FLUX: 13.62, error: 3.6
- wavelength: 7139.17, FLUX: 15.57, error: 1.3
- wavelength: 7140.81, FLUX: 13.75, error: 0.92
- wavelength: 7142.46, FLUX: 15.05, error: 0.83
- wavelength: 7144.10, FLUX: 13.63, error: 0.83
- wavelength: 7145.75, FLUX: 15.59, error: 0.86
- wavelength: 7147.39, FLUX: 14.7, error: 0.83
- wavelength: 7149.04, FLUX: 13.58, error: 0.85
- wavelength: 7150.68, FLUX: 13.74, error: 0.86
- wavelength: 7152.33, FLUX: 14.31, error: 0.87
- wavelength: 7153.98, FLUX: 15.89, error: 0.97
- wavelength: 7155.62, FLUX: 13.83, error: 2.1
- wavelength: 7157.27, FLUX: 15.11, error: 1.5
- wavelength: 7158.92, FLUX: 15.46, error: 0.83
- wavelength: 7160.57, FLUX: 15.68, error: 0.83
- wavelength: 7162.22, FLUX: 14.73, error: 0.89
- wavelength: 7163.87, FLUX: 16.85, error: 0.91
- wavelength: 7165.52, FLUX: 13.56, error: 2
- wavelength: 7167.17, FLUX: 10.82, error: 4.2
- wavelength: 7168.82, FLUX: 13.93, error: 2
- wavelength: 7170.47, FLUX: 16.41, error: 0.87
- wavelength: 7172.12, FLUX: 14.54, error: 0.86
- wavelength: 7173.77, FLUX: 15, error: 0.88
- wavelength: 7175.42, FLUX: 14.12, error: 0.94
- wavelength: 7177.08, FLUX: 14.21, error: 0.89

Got 17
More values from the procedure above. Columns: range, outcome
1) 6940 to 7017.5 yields 17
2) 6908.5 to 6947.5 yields 16.8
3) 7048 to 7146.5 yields 16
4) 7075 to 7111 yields 16.1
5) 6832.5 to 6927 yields 16.8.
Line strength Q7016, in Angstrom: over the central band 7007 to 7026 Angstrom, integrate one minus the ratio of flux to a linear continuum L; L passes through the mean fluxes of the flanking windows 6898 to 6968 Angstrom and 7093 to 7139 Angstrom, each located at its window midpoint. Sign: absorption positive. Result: 0.4 Angstrom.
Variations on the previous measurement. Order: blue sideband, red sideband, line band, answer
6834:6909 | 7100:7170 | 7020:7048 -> -1.4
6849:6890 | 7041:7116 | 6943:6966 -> -0.7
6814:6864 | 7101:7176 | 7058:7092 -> -3.3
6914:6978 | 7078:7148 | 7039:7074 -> -2.2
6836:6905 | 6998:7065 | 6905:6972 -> -0.4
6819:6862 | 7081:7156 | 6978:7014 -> -2.6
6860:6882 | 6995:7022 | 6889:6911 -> -1.1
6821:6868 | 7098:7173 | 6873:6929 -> -1.8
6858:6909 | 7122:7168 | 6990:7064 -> -4.6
